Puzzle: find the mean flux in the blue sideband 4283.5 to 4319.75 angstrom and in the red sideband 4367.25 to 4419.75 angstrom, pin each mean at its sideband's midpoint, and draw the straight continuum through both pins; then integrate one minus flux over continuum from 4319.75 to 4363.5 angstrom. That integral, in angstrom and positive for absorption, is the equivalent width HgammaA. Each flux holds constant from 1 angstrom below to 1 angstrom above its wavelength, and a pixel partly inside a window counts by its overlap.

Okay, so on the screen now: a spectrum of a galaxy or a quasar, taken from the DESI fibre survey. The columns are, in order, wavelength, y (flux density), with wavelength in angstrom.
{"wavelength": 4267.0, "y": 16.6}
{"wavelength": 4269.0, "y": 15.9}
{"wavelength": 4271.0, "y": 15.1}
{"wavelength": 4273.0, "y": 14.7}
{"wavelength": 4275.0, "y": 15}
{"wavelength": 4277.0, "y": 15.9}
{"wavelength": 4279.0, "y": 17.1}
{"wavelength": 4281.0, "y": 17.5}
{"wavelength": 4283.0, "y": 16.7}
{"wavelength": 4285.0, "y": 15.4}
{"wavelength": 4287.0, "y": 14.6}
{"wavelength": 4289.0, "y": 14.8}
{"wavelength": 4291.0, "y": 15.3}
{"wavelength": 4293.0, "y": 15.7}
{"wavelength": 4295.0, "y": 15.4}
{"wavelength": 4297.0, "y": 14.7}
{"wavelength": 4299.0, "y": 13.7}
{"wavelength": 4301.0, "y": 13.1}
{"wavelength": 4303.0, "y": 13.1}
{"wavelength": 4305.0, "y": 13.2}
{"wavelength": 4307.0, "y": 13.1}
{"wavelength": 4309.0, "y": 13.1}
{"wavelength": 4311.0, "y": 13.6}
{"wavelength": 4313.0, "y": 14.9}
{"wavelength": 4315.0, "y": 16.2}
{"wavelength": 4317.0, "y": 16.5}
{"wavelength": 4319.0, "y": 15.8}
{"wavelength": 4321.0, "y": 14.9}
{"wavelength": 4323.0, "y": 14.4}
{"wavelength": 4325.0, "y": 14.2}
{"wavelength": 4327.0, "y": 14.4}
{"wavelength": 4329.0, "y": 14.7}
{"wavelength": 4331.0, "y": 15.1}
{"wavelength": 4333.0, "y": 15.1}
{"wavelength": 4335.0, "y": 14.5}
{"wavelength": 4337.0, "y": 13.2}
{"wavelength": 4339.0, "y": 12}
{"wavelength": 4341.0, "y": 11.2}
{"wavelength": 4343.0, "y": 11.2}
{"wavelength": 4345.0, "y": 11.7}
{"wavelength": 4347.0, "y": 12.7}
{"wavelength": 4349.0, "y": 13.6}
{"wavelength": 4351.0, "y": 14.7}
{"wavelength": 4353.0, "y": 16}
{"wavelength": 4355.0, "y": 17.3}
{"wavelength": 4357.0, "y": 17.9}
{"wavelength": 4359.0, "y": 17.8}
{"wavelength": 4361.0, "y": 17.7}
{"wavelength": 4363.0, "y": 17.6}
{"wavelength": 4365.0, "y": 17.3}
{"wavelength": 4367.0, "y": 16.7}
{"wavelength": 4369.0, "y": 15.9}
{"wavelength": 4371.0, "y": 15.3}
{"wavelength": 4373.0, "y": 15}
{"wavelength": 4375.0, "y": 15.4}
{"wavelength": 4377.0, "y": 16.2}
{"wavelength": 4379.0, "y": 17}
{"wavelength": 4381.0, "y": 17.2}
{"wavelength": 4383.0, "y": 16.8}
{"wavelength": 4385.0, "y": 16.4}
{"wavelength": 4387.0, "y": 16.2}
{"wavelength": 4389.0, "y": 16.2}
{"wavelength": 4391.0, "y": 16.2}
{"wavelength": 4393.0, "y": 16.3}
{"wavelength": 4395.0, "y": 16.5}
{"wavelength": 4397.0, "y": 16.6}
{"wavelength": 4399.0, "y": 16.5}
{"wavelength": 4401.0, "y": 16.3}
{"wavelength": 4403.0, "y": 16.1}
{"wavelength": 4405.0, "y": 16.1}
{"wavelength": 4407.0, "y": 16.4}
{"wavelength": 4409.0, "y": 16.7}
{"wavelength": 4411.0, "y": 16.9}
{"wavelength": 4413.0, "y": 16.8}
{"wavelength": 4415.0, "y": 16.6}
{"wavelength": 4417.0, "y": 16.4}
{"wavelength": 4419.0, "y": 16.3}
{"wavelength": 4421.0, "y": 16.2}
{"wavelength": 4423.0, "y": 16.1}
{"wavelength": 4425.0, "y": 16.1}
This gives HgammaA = 2.1 angstrom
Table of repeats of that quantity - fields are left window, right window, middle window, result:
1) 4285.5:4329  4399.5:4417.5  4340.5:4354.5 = 1.9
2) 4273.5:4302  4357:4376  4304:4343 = 4.3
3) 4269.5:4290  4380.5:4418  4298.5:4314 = 2.3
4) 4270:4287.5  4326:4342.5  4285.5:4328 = 0.6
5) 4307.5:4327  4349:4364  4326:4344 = 2.5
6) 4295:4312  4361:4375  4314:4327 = -0.9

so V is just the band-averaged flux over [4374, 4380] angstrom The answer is 16.2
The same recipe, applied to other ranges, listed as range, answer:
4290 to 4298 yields 15.3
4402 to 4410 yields 16.3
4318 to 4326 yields 14.8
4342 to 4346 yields 11.4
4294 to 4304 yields 14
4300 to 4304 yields 13.1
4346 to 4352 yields 13.7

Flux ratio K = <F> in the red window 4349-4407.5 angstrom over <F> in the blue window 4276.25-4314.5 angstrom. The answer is 1.11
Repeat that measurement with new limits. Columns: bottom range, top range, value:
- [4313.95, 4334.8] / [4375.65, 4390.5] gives 1.09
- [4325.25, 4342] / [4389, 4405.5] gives 1.18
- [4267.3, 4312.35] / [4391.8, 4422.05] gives 1.11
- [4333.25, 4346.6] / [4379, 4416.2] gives 1.32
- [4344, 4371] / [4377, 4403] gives 1.04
